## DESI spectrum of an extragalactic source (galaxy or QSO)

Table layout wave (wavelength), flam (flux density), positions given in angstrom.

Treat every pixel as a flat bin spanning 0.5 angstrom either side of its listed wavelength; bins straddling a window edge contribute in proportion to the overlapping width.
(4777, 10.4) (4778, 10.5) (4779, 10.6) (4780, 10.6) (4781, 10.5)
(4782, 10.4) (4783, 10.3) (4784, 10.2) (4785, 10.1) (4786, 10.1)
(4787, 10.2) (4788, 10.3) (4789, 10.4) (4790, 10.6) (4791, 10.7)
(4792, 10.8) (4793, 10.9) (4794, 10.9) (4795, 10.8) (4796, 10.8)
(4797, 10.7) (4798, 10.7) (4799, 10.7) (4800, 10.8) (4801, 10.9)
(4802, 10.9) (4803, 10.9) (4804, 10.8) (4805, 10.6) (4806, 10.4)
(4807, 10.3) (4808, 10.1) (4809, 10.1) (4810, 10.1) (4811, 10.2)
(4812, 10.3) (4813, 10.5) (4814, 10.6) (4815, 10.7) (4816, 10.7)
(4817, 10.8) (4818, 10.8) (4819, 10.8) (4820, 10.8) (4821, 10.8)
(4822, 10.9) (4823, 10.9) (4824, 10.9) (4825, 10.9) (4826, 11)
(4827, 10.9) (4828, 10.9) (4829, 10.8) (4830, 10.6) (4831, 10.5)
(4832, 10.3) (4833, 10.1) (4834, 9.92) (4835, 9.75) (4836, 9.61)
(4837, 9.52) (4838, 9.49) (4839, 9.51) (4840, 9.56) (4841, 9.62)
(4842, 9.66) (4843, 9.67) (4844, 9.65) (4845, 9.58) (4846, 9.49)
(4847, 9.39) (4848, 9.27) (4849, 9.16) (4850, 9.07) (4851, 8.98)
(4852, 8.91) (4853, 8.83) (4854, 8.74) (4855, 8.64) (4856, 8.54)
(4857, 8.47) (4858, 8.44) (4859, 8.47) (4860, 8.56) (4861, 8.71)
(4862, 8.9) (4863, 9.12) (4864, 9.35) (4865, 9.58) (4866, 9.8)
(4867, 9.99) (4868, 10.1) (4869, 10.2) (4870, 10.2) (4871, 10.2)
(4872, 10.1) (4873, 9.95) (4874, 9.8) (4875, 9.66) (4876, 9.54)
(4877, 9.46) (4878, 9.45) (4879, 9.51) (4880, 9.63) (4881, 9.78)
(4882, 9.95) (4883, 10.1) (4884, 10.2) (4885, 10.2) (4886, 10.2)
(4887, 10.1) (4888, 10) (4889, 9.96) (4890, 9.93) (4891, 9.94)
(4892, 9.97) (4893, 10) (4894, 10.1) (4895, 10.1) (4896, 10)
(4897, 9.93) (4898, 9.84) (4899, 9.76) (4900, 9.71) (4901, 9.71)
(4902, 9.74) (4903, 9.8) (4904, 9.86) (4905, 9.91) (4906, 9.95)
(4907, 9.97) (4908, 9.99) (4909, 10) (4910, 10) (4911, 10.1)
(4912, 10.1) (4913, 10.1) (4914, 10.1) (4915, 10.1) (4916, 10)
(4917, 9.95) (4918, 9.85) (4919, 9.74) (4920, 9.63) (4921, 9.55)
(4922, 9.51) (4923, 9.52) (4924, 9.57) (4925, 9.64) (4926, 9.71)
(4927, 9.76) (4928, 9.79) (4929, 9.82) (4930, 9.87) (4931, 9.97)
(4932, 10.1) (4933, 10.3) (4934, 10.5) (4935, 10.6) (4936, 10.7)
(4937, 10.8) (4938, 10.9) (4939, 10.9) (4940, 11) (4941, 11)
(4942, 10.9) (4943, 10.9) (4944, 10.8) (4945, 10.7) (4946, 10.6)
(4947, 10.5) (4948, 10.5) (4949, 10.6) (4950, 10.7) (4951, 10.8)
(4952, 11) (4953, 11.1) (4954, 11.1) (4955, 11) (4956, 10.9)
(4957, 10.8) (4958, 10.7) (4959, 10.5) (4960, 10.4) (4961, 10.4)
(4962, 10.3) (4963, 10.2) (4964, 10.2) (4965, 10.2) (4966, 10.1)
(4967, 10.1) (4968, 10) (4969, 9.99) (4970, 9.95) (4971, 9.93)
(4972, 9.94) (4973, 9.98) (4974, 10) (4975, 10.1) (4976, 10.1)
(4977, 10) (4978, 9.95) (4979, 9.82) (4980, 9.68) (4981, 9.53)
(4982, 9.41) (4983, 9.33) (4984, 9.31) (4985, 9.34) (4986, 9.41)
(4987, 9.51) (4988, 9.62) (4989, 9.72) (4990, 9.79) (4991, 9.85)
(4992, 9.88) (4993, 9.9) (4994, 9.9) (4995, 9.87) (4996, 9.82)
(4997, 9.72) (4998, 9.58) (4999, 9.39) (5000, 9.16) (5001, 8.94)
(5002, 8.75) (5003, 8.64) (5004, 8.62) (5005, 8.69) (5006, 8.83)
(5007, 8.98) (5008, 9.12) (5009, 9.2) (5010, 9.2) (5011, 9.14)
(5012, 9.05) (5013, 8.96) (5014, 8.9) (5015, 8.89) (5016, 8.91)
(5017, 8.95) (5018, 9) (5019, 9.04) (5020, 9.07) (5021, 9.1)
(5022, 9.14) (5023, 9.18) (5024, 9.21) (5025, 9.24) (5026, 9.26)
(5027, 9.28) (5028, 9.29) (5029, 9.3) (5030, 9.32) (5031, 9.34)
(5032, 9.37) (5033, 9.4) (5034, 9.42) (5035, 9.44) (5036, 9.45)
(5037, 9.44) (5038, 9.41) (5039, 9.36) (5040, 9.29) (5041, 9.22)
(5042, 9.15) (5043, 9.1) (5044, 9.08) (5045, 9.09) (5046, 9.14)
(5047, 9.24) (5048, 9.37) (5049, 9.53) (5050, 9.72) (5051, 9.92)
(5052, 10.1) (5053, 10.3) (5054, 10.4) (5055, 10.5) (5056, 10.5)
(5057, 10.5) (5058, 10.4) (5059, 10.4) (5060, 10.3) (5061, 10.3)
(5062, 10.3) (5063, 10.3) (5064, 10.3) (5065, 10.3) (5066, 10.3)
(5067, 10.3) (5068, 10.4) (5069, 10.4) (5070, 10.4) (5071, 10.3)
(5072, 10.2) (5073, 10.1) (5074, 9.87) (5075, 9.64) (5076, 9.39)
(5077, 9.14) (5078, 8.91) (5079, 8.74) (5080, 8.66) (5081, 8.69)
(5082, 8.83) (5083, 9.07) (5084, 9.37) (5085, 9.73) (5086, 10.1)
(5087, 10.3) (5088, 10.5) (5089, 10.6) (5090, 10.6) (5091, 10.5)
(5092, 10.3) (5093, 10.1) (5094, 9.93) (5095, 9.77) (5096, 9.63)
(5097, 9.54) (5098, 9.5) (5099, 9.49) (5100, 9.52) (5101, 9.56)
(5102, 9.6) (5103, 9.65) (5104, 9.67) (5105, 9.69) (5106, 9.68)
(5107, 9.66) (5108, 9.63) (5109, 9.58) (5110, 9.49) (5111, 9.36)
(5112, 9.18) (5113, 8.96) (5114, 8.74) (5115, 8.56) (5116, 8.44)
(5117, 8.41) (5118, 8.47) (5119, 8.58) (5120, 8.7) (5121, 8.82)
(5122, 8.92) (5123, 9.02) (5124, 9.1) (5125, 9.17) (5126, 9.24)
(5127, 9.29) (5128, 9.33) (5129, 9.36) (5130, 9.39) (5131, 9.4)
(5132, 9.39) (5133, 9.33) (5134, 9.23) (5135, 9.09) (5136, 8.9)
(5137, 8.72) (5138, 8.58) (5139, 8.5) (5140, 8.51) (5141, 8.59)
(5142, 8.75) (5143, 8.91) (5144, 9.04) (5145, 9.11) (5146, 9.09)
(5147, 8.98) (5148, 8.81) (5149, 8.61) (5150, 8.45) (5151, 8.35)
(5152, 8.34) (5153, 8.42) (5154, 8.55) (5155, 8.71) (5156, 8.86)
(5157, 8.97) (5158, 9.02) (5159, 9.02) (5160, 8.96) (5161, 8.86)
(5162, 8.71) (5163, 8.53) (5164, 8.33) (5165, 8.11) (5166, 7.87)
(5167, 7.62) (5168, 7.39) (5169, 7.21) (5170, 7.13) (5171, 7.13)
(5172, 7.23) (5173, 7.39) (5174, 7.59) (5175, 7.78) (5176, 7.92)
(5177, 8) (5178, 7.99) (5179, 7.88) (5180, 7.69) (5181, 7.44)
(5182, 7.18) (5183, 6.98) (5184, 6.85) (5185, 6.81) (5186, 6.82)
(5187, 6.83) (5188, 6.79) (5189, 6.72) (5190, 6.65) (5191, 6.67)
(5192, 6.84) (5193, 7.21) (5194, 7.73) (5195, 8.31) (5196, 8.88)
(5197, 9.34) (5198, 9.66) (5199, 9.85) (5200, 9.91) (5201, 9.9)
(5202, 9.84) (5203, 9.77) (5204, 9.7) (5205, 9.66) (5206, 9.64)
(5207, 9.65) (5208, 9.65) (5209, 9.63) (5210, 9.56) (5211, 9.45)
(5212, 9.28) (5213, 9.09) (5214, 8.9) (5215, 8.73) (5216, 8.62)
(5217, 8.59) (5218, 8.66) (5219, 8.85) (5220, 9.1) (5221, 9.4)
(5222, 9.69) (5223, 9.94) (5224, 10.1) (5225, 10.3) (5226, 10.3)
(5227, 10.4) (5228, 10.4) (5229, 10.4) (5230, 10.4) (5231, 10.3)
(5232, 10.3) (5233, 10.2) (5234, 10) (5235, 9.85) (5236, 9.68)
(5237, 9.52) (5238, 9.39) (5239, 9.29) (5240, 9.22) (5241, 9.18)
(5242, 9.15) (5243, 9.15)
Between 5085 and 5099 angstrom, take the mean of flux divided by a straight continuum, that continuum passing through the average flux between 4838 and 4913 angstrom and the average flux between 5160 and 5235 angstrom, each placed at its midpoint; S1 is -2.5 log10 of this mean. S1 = -0.13 mag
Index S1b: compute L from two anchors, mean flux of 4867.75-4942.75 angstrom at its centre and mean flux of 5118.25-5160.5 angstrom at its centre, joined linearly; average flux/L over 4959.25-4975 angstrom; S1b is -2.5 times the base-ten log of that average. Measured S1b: -0.04 mag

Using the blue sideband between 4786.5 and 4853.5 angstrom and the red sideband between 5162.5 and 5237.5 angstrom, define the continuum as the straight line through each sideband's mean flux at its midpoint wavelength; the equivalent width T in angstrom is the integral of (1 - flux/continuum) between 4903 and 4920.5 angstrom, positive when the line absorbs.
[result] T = -0.12 angstrom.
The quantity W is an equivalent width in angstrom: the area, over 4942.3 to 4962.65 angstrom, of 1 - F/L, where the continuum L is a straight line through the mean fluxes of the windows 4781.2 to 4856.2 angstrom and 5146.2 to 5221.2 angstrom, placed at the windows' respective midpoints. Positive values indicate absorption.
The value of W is -2.5 angstrom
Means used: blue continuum 10.2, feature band 10.7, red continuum 8.37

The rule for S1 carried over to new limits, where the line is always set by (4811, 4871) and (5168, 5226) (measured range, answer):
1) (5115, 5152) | -0.026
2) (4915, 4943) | -0.073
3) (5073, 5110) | -0.094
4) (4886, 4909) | -0.035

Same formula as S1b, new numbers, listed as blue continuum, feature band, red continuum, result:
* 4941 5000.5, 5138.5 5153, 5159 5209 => -0.03 mag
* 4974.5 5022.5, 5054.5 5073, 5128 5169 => -0.14 mag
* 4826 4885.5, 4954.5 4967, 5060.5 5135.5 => -0.10 mag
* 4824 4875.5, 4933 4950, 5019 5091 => -0.12 mag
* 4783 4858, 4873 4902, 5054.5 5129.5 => 0.02 mag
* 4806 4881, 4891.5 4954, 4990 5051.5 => -0.07 mag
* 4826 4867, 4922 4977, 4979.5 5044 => -0.11 mag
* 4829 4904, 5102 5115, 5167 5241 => -0.05 mag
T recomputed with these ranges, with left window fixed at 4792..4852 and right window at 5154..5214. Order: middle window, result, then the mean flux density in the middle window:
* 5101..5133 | -1.96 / 9.19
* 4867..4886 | 0.18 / 9.9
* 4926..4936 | -0.41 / 10.1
